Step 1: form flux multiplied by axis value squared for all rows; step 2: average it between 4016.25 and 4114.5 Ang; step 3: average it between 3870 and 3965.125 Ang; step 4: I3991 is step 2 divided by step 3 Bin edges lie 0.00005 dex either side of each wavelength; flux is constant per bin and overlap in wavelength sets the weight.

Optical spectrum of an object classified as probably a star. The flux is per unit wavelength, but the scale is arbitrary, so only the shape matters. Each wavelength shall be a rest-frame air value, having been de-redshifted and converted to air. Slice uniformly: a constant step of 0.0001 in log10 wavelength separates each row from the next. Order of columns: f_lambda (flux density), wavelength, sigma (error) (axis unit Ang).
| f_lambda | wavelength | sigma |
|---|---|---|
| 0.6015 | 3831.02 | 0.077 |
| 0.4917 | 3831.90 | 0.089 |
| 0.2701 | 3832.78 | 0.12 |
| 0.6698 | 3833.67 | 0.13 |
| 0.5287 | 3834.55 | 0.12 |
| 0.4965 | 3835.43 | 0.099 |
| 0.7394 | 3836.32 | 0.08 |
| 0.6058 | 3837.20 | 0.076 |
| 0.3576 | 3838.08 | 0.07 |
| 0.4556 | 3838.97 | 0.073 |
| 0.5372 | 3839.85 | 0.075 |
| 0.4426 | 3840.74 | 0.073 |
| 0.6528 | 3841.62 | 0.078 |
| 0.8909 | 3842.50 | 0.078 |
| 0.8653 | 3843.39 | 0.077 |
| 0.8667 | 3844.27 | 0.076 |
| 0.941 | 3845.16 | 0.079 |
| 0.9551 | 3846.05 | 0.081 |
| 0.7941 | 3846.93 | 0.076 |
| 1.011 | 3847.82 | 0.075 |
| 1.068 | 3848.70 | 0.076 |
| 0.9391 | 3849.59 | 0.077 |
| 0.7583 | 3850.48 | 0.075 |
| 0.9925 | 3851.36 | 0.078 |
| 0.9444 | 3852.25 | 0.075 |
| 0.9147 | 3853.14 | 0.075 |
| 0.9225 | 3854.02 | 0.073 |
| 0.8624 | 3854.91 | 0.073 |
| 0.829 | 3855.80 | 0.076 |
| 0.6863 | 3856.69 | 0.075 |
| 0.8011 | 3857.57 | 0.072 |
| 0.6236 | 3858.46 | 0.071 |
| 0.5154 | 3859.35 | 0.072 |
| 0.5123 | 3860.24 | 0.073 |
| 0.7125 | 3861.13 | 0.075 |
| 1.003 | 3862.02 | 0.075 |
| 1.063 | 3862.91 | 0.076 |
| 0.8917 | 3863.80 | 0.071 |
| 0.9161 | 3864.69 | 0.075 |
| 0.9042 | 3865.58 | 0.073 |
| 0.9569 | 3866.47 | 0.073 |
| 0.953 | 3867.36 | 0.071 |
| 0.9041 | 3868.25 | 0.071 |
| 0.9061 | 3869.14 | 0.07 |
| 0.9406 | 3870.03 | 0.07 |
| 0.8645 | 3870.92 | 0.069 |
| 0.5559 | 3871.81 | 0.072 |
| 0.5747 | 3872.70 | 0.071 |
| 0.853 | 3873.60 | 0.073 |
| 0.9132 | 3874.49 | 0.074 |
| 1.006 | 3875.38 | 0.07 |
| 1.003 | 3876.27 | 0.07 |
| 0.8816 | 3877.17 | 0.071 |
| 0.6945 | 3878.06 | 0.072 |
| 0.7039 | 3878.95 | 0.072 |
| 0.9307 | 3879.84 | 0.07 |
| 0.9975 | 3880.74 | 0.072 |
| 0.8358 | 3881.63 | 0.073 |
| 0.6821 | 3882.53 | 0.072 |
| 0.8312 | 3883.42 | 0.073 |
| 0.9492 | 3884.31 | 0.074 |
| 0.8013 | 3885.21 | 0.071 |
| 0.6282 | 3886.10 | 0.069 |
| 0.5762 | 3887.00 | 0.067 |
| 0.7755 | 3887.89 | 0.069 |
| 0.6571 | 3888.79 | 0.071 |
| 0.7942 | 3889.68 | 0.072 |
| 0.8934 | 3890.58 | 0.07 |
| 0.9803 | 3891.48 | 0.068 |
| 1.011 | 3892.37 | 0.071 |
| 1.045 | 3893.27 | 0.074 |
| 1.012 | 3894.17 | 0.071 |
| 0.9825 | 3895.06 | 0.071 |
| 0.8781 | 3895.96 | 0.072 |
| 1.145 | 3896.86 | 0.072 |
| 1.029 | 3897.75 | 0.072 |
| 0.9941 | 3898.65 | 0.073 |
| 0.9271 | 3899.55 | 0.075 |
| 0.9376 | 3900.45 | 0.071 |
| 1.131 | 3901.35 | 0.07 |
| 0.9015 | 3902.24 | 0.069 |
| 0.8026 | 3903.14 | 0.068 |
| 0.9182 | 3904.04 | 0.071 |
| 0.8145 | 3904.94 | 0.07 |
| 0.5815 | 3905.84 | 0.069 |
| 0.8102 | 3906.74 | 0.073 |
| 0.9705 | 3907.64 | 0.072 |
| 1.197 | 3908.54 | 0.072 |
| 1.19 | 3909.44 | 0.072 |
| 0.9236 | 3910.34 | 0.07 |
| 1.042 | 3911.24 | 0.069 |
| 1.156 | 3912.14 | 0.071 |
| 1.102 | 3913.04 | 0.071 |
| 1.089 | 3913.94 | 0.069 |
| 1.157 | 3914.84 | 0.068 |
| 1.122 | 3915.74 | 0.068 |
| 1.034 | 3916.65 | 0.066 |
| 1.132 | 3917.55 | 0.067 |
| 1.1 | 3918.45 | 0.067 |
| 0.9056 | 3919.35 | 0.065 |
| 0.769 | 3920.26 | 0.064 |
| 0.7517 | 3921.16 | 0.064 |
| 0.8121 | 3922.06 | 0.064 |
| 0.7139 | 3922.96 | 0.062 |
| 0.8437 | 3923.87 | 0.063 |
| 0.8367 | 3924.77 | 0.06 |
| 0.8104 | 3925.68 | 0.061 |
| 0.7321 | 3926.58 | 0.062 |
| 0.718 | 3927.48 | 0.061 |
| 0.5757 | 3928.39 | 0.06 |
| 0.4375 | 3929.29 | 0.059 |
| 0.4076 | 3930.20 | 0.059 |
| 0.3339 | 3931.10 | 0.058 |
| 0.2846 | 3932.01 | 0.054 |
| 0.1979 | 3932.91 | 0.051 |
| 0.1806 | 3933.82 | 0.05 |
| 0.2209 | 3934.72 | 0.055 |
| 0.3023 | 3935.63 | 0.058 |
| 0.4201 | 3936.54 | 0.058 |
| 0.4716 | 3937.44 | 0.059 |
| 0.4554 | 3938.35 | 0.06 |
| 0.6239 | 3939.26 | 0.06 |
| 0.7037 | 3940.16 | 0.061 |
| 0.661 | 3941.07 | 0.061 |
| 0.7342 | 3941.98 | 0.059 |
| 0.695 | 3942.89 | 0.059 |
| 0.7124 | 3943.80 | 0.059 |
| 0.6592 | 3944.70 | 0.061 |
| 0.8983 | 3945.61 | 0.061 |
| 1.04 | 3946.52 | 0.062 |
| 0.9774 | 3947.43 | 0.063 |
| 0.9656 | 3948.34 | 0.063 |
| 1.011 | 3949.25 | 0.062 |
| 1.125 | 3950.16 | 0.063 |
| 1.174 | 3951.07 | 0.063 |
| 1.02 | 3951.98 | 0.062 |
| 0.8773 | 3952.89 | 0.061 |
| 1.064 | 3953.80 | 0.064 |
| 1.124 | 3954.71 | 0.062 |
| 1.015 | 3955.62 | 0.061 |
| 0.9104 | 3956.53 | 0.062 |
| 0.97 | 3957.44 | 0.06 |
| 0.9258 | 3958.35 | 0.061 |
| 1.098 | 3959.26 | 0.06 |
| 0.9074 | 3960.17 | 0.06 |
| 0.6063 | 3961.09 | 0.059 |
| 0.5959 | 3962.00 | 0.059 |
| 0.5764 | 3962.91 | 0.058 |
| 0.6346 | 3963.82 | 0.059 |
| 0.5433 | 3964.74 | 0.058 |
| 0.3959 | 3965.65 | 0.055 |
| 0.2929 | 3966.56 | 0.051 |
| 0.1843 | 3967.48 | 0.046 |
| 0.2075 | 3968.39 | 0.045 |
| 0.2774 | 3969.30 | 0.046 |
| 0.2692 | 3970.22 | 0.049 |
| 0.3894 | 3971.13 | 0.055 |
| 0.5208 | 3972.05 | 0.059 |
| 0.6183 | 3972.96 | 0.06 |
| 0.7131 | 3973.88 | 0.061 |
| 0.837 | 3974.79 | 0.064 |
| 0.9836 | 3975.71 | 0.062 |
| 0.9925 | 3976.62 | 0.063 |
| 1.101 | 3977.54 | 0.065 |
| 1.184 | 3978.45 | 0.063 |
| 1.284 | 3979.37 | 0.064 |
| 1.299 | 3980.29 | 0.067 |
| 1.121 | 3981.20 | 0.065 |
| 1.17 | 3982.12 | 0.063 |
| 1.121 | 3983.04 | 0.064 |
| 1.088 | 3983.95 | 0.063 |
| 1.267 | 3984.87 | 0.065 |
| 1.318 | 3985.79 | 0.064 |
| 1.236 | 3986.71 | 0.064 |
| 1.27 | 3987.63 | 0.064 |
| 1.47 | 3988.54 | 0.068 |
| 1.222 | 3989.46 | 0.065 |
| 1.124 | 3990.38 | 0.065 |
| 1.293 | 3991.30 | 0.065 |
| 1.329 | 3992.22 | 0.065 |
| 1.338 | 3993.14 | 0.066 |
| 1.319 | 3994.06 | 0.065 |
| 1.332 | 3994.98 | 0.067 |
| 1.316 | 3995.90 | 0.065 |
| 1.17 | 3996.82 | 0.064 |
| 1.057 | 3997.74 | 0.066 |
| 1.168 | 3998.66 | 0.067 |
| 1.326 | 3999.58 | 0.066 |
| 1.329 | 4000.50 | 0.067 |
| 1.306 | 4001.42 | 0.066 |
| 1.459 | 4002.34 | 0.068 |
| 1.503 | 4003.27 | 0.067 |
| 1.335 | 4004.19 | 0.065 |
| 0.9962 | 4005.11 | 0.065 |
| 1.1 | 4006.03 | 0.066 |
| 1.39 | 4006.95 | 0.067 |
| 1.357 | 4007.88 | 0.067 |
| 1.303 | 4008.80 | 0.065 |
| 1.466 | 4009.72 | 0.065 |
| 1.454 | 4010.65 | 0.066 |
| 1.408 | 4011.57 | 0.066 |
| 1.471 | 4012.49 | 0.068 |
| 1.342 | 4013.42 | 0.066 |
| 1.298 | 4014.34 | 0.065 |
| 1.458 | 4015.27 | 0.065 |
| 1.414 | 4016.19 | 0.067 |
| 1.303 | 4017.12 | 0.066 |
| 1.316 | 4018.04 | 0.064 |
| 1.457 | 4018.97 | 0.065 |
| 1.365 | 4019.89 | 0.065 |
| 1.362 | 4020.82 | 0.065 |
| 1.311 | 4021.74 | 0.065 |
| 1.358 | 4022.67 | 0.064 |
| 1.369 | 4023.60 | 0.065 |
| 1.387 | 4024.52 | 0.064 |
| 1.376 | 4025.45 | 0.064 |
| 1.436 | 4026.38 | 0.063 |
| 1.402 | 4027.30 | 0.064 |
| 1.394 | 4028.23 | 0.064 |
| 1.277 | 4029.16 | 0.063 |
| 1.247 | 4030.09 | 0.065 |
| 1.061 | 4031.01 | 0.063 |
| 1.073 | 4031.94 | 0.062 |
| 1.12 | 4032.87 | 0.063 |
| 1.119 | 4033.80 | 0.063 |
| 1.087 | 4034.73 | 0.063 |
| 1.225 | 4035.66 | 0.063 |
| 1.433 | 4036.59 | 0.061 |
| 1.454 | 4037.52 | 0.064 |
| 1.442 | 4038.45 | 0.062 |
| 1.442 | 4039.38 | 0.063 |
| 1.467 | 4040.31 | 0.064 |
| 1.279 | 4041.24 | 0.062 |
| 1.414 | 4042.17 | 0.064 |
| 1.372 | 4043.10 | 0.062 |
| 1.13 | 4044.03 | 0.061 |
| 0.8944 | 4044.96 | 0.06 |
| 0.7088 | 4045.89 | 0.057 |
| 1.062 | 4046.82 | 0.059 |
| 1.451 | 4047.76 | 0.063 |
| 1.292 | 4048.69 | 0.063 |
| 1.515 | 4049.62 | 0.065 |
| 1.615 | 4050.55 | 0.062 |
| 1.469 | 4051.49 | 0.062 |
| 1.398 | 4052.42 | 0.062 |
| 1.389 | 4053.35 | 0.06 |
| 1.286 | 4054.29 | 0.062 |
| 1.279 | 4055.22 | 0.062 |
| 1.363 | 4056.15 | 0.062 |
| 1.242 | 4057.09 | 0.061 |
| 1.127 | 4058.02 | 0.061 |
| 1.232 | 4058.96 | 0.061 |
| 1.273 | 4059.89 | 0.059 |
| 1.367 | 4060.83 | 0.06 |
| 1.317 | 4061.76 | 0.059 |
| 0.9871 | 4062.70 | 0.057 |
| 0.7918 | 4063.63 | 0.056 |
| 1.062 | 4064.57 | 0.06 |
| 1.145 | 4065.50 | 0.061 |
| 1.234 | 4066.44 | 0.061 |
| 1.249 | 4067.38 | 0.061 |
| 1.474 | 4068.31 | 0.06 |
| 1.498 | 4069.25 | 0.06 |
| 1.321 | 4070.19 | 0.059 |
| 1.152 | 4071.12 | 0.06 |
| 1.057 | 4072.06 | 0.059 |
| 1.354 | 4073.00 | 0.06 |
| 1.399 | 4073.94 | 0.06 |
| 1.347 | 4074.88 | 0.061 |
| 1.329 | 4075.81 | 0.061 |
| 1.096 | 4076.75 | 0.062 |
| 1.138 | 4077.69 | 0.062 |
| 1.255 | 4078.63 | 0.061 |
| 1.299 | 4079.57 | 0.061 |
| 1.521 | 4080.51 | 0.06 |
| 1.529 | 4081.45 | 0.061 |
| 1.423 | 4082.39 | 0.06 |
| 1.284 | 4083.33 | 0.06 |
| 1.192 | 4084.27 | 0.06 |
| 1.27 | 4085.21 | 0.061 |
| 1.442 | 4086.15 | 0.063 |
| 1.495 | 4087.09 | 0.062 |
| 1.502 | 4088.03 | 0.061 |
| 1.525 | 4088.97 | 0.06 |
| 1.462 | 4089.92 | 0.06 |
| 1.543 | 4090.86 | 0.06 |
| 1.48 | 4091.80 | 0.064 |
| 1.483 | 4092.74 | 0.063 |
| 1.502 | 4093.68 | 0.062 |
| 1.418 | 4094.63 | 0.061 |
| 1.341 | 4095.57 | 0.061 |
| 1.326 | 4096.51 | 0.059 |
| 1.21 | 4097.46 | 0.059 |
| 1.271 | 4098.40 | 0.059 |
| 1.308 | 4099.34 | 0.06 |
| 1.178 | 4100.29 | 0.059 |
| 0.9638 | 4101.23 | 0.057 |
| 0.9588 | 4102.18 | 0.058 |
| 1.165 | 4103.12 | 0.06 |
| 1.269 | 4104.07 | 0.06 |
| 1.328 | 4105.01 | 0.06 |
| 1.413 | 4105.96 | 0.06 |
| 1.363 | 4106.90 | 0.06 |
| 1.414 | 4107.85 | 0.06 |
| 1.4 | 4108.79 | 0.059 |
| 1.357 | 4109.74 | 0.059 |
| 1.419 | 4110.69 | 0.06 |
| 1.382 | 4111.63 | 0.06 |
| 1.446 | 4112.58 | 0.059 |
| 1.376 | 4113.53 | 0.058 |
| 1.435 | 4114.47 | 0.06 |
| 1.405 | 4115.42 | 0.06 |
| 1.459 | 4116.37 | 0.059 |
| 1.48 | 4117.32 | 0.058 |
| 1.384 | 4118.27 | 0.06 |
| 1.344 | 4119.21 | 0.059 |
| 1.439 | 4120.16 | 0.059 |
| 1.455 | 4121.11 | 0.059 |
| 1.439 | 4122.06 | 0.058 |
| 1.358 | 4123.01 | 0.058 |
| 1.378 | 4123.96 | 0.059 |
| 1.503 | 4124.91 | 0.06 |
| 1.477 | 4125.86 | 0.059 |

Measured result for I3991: 1.71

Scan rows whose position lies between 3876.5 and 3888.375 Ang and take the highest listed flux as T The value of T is 0.9975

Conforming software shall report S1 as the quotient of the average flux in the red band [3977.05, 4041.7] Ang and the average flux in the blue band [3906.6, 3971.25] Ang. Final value 1.73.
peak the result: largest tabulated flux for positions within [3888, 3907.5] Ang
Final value 1.145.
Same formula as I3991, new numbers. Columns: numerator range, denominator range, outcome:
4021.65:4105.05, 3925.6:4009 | 1.52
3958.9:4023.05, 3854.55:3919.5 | 1.29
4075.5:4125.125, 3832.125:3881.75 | 1.94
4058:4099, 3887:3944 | 1.79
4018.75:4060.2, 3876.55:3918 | 1.50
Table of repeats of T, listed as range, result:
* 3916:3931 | 1.132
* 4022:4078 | 1.615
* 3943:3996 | 1.47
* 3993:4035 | 1.503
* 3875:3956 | 1.197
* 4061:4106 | 1.543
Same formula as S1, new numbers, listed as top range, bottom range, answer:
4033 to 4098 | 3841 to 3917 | 1.47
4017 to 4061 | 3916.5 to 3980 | 1.80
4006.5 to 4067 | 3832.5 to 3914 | 1.54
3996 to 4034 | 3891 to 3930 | 1.42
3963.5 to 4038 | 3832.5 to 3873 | 1.48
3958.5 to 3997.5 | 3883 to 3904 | 1.03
